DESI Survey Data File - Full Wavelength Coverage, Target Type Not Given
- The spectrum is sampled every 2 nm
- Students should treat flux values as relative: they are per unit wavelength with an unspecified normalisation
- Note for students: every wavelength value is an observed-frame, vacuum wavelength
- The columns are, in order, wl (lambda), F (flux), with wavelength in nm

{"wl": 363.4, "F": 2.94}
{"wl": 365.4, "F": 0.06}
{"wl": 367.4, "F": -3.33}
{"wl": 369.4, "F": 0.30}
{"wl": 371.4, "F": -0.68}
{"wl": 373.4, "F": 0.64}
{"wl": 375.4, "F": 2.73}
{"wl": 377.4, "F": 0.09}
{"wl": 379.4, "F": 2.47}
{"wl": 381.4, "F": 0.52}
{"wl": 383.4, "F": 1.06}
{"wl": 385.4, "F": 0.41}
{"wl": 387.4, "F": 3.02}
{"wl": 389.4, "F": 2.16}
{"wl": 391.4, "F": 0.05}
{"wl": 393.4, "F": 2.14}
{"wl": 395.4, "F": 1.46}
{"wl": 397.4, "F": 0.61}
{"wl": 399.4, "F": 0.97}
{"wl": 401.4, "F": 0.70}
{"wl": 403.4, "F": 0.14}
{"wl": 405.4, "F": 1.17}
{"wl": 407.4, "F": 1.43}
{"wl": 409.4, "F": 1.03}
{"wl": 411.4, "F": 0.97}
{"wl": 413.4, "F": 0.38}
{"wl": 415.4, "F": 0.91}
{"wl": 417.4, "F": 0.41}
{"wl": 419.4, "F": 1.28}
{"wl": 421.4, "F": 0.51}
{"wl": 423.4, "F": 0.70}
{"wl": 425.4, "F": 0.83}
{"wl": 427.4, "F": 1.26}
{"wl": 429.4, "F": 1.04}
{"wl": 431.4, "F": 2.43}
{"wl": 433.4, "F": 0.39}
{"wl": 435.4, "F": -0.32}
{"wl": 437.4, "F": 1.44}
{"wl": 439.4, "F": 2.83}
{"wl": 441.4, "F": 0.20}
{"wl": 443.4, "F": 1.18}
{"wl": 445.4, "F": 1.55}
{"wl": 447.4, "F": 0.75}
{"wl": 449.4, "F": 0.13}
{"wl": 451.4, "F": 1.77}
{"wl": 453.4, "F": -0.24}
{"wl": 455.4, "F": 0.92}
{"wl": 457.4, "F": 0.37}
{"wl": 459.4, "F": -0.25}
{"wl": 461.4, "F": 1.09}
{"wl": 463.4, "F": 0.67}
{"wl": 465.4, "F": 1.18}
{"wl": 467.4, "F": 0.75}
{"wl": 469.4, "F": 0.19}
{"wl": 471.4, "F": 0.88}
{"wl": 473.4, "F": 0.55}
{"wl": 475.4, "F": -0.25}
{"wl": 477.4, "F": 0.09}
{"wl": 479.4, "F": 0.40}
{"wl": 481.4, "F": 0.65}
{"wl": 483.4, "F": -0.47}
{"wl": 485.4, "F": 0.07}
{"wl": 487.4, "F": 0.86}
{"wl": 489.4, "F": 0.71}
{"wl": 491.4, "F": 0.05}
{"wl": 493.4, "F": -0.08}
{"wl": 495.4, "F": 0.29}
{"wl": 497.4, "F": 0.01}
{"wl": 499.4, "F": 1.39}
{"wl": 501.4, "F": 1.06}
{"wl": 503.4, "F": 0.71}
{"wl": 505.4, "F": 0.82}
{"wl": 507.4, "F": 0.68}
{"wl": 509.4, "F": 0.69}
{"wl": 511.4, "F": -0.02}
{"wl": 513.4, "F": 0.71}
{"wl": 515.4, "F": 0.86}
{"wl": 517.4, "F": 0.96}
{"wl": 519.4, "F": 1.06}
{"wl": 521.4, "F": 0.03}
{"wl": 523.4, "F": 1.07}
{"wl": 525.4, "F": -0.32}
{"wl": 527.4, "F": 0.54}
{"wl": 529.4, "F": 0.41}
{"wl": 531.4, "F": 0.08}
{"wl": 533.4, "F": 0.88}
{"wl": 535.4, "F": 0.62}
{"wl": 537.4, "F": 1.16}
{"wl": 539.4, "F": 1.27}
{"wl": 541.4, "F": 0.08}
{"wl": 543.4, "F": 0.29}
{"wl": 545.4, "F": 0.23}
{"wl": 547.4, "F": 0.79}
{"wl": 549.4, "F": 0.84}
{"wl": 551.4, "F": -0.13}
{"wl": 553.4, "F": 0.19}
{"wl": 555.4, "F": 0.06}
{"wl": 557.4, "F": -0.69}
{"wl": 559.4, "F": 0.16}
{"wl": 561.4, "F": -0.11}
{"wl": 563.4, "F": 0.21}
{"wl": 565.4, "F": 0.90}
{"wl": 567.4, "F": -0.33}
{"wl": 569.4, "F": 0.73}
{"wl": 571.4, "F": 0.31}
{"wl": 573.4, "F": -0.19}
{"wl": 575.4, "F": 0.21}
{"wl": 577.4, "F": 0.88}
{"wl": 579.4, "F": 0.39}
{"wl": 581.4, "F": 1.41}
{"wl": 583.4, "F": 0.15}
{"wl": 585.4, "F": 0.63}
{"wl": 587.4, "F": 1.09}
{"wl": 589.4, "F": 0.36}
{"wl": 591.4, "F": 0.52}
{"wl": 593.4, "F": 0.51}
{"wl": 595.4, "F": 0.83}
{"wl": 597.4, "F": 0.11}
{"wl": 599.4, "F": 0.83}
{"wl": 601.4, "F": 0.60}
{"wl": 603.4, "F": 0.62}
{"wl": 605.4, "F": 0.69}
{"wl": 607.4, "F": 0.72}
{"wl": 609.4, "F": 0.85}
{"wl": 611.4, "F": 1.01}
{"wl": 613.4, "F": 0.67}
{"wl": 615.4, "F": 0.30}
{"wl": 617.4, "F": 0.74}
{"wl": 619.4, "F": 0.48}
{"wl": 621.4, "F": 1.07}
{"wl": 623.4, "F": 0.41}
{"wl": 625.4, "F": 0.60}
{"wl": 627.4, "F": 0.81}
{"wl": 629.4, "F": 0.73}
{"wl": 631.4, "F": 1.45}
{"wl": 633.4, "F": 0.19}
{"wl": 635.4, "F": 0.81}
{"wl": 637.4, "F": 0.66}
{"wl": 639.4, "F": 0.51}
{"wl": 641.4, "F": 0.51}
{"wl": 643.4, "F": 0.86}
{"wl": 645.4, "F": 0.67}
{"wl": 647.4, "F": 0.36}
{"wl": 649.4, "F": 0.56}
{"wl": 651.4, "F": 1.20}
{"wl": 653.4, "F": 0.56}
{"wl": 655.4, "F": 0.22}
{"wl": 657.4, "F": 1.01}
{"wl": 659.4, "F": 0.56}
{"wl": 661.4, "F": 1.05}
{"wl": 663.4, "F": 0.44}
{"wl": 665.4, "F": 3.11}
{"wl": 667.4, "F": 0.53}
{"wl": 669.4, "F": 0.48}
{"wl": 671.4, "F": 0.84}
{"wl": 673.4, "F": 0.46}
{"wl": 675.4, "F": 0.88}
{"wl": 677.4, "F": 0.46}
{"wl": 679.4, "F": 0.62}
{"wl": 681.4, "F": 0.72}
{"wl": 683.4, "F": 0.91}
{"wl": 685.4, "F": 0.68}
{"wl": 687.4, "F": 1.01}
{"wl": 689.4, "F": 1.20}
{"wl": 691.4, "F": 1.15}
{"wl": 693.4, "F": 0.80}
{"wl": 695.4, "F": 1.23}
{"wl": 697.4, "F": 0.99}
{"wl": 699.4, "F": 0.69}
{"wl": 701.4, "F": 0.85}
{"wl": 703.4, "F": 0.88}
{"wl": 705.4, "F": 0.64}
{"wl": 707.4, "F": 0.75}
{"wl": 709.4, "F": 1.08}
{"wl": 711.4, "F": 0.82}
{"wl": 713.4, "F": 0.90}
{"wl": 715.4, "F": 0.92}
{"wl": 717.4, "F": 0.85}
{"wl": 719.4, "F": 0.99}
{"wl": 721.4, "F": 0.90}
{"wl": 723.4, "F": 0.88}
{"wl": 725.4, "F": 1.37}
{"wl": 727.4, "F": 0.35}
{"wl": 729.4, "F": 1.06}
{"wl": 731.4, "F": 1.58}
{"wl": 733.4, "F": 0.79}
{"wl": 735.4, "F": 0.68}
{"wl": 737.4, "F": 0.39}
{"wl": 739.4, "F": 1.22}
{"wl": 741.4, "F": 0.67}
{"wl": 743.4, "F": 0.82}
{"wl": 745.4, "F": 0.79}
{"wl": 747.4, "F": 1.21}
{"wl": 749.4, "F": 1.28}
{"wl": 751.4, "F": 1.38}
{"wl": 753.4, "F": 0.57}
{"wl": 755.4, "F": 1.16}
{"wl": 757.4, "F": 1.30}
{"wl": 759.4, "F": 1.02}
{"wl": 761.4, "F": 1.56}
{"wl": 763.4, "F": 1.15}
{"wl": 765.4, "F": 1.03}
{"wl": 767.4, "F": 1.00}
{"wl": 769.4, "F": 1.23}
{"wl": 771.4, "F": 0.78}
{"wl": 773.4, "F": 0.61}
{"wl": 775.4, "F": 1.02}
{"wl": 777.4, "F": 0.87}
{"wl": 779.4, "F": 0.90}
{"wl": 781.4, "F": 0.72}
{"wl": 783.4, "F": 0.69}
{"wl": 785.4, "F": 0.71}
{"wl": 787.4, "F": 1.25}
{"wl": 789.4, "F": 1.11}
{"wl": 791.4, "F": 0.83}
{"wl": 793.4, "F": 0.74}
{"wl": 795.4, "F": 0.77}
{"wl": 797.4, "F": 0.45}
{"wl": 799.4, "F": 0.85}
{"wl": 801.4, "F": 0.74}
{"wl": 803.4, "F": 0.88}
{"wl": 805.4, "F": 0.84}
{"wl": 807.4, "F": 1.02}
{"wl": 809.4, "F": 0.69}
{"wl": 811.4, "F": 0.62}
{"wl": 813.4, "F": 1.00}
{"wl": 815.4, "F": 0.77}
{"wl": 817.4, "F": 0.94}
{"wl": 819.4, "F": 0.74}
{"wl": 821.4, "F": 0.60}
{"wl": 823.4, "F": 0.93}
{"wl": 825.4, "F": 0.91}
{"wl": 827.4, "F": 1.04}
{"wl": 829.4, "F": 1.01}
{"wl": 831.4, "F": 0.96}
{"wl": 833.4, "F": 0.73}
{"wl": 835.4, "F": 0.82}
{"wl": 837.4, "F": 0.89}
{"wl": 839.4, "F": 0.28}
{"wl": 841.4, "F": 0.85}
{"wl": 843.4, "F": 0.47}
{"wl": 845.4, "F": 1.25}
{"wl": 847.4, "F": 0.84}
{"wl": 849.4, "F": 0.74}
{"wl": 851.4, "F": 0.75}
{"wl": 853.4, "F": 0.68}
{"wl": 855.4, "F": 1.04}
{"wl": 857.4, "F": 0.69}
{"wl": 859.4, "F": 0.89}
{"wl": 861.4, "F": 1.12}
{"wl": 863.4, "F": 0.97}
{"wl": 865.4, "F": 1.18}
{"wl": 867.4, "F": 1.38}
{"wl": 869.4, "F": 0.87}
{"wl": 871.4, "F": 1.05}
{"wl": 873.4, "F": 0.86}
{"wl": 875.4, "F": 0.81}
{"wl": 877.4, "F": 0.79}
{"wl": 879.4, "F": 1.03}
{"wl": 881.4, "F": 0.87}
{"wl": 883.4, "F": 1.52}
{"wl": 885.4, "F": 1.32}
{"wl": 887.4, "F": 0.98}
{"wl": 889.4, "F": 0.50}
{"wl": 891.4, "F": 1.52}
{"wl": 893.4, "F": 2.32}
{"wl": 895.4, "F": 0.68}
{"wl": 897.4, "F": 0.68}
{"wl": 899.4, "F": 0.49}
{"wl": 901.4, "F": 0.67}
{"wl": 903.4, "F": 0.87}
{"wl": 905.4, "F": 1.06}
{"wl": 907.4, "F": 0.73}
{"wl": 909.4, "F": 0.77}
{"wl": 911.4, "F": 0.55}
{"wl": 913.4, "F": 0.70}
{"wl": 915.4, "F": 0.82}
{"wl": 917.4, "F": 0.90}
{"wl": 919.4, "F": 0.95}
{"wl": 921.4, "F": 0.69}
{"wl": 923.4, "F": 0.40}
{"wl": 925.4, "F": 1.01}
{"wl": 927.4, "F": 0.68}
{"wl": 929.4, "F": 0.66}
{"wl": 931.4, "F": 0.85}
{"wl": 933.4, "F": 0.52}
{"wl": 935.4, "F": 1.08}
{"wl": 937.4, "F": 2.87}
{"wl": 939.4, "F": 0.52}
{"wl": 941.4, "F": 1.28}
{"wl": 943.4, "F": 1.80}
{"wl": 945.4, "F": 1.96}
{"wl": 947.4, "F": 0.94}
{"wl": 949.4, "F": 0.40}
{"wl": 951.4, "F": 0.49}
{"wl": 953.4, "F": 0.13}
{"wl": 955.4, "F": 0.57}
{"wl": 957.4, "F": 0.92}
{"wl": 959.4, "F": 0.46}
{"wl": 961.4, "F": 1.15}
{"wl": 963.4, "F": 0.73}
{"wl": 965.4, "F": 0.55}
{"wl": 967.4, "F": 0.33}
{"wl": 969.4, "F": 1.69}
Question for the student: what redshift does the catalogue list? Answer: 0.784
